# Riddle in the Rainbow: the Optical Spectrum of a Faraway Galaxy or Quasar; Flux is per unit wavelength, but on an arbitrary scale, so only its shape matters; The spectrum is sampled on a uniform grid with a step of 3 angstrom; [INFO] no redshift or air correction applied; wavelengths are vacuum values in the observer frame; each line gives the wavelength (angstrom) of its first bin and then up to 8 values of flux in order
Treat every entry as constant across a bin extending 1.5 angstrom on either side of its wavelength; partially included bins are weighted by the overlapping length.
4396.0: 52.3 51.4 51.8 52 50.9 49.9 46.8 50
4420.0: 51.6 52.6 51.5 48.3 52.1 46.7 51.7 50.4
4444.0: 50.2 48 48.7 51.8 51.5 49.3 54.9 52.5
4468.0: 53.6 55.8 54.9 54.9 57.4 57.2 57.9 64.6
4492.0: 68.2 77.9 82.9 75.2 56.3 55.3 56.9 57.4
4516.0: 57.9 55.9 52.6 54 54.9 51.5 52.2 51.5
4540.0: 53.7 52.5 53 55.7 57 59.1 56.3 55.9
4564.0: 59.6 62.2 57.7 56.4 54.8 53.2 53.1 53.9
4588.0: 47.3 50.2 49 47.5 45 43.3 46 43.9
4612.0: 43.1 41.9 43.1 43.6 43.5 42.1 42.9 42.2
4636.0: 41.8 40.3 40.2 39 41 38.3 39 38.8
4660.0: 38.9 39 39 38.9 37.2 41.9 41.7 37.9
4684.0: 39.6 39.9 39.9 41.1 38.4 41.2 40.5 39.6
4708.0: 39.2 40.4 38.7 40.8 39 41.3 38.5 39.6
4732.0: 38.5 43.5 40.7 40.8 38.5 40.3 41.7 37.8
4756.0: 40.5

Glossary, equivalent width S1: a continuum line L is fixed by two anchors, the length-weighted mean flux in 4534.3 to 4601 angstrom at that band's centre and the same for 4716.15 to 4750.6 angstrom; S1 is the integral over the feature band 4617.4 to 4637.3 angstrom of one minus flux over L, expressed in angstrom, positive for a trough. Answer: 2.5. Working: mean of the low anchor 53.9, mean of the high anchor 40.2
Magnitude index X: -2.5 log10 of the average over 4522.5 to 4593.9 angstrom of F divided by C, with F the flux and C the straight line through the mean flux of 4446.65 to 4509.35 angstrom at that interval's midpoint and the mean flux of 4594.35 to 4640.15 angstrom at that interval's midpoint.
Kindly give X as -0.10 mag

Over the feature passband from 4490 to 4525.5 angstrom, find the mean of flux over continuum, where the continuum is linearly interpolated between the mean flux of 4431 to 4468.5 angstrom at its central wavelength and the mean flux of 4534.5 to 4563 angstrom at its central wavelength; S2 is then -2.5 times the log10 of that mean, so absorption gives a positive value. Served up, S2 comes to -0.18 mag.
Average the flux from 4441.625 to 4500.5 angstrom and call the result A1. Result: 57.7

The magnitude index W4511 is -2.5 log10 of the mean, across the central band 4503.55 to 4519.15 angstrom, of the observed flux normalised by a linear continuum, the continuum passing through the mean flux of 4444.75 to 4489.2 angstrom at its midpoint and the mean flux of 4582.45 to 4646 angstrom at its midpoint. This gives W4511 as -0.11 mag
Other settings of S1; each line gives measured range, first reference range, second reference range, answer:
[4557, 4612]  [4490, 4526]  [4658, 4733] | 1.8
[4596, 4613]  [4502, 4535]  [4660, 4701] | 0.8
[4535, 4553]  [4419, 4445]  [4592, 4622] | -2.7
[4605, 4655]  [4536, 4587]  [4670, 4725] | 6.1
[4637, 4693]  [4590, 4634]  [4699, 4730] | 3.3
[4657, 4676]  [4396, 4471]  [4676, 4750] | 1.3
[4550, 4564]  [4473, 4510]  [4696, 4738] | -0.2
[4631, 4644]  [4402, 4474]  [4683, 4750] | 0.6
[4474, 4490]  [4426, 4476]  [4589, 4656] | -2.6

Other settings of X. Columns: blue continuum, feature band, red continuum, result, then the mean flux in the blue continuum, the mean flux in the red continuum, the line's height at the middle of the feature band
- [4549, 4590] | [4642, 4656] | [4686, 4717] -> 0.17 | 55.8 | 39.9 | 46.2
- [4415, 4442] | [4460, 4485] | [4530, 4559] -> -0.06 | 50.5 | 54.3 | 51.9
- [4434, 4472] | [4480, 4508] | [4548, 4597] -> -0.25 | 51.2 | 54.8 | 52.4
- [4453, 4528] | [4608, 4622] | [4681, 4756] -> 0.13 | 58.7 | 39.9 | 48.5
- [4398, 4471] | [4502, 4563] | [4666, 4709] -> -0.18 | 50.9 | 39.8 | 46.6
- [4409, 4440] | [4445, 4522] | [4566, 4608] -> -0.15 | 50.1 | 51.2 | 50.5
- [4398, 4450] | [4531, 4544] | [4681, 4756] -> -0.13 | 50.3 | 39.9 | 46.3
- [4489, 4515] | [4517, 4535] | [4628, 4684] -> 0.16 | 66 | 39.9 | 61.9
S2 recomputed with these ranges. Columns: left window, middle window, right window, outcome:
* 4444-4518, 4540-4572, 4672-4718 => -0.100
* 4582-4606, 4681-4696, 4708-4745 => 0.070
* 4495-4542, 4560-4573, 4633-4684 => -0.131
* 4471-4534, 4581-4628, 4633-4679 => 0.013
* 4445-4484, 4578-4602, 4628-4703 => -0.110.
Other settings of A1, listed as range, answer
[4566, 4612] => 50.5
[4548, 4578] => 57.4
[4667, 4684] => 39.5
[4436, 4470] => 51.1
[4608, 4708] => 40.6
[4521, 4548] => 52.9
